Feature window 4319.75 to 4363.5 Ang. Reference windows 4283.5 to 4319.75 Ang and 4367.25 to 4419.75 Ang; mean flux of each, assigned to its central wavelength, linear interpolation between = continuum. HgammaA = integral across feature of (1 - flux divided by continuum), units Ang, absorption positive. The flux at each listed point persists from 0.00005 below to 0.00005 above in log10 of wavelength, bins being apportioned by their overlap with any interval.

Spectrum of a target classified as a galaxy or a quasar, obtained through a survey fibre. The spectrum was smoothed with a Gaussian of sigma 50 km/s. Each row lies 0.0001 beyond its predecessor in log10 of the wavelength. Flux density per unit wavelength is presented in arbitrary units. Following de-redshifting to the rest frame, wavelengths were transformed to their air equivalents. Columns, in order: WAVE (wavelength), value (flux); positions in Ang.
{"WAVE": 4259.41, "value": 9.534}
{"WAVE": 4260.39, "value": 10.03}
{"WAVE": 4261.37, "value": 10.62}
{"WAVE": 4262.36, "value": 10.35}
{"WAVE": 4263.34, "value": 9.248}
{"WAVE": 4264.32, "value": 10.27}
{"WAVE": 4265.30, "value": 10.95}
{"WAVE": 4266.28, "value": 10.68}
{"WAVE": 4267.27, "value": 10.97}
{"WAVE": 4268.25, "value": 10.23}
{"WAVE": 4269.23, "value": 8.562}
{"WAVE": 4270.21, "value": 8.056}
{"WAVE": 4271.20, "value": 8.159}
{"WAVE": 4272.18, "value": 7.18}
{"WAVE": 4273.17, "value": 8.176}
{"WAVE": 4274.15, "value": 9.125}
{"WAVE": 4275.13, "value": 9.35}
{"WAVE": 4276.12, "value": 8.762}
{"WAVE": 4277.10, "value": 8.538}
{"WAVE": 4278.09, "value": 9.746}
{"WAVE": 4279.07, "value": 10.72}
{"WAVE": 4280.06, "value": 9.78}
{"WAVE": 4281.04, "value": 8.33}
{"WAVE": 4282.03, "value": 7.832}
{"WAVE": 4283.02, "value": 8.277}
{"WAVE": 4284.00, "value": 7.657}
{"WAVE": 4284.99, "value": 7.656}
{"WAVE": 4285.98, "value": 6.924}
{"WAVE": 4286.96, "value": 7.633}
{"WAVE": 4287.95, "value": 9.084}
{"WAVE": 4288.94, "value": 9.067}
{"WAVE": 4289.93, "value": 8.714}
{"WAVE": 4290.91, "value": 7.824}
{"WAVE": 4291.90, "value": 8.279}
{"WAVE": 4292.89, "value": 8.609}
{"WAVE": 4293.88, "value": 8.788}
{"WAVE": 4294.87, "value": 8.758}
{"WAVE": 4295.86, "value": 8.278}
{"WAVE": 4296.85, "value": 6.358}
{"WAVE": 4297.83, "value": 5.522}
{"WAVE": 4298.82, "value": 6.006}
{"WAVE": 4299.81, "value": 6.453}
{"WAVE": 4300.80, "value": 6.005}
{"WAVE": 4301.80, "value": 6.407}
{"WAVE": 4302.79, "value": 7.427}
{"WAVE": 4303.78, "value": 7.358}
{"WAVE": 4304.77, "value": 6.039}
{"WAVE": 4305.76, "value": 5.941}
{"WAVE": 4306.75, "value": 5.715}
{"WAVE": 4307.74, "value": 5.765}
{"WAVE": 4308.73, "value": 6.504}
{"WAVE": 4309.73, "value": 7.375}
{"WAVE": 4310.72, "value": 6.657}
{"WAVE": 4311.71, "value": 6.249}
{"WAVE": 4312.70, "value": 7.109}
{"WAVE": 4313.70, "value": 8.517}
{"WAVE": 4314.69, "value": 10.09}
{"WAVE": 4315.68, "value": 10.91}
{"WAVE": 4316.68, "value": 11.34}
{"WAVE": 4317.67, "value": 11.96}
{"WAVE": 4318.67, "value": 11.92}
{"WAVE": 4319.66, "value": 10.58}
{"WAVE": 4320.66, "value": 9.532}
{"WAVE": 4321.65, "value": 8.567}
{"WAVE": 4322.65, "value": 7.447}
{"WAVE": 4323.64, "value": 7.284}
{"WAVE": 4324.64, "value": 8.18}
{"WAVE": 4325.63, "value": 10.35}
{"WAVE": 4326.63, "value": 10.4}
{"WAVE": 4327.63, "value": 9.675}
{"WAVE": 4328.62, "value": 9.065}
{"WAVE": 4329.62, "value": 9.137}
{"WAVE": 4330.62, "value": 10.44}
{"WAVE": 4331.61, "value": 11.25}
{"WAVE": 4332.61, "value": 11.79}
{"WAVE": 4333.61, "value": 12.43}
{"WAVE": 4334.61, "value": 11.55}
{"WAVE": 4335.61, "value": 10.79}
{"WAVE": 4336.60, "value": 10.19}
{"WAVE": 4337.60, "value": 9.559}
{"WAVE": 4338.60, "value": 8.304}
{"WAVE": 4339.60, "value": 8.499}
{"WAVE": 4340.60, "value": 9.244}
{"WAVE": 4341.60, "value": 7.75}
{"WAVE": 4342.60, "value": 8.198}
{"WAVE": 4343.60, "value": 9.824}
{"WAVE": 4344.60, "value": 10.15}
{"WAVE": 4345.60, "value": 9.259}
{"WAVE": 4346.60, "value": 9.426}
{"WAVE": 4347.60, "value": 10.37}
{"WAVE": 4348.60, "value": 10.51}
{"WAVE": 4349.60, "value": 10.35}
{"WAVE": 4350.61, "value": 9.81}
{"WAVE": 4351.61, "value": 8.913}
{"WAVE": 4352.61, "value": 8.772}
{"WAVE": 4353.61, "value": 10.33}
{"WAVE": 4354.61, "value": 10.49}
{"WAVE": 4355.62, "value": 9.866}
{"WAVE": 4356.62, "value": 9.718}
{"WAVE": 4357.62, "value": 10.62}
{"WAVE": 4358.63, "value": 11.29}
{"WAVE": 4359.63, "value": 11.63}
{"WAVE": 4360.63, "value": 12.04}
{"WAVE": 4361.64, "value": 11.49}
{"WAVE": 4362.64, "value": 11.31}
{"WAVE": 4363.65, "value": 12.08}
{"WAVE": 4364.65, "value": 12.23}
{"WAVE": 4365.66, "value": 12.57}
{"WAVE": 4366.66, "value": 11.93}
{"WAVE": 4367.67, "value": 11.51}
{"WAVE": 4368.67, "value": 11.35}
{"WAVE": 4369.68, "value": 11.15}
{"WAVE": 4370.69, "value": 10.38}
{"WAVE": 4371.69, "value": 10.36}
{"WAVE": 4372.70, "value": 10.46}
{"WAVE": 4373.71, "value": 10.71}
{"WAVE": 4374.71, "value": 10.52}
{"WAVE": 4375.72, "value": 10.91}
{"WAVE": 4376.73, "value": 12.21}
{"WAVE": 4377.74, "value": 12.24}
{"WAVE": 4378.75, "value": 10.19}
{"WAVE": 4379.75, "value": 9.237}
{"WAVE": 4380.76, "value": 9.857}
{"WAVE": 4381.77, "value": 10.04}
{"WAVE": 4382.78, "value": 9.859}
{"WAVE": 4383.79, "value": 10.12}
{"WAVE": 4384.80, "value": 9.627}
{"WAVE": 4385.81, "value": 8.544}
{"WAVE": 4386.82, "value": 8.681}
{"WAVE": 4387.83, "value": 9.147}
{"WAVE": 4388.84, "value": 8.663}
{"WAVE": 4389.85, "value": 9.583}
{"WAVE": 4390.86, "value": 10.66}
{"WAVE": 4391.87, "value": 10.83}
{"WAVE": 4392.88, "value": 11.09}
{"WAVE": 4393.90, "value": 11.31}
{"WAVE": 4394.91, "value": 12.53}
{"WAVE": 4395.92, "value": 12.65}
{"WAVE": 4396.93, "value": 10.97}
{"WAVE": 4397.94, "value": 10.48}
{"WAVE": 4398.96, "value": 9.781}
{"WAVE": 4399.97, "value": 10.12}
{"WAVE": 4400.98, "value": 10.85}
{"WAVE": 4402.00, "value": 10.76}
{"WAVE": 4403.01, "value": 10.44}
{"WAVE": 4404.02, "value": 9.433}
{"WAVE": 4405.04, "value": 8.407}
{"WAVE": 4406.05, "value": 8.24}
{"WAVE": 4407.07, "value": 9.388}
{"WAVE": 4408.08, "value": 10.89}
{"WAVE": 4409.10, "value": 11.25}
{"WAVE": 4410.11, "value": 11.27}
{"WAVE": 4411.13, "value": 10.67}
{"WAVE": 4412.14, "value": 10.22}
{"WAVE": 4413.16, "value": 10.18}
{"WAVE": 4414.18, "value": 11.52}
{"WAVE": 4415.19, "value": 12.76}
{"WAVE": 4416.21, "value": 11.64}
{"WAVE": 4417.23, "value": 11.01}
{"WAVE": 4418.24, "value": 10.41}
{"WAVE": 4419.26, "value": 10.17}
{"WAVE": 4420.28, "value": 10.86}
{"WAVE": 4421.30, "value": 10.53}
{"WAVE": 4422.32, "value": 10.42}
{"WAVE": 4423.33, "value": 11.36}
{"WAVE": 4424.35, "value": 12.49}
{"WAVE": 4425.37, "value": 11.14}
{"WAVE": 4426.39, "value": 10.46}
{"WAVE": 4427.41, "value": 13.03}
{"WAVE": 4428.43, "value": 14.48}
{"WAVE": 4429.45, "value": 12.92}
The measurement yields -4.5 Ang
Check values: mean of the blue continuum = 7.85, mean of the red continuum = 10.5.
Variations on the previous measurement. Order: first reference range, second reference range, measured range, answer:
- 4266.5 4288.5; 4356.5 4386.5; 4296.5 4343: 5.3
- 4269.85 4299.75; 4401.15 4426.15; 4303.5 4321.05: 0.9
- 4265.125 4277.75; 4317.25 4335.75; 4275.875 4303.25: 4.2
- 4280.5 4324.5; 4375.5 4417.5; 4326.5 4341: -2.3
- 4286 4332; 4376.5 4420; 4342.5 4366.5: -3.0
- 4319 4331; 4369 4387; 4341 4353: 0.3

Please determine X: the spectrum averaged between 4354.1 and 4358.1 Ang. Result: 10.2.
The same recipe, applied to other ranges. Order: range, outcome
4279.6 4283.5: 8.54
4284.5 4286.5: 7.31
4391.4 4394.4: 11.1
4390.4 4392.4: 10.8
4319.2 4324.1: 8.68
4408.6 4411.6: 11.1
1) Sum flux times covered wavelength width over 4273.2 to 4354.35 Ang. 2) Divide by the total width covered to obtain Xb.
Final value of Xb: 8.76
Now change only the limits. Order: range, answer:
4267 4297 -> 8.57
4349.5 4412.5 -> 10.5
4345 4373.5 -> 10.7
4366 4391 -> 10.3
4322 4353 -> 9.64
